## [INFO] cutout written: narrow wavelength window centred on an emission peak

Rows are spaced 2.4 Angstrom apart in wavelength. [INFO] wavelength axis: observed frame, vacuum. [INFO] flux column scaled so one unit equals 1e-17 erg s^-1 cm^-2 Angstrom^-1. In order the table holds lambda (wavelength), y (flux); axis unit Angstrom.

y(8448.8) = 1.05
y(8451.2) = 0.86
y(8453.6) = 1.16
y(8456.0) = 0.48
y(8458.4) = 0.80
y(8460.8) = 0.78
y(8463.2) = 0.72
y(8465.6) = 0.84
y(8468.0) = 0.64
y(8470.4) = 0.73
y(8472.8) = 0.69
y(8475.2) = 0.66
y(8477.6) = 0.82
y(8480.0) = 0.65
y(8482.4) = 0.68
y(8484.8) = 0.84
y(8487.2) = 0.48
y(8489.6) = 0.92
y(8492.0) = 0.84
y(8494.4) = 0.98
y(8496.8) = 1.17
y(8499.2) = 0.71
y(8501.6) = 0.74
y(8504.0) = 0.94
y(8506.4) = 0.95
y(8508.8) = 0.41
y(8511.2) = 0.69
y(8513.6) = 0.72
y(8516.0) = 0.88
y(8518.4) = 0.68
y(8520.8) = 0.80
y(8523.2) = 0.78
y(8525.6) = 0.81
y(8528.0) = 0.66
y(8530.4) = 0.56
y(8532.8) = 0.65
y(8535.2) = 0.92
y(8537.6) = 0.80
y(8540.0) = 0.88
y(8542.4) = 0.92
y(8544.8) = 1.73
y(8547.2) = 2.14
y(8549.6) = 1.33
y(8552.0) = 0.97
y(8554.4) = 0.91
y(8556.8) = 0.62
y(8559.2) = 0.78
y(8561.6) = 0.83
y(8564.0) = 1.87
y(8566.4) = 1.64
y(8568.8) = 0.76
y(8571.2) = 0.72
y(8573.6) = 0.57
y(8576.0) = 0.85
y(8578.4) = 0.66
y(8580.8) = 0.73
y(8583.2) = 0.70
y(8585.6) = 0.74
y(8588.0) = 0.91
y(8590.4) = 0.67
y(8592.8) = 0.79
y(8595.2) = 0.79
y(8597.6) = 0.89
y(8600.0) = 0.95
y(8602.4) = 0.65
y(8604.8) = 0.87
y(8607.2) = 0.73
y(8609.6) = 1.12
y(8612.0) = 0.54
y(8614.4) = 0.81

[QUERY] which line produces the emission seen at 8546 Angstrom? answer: [S II]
